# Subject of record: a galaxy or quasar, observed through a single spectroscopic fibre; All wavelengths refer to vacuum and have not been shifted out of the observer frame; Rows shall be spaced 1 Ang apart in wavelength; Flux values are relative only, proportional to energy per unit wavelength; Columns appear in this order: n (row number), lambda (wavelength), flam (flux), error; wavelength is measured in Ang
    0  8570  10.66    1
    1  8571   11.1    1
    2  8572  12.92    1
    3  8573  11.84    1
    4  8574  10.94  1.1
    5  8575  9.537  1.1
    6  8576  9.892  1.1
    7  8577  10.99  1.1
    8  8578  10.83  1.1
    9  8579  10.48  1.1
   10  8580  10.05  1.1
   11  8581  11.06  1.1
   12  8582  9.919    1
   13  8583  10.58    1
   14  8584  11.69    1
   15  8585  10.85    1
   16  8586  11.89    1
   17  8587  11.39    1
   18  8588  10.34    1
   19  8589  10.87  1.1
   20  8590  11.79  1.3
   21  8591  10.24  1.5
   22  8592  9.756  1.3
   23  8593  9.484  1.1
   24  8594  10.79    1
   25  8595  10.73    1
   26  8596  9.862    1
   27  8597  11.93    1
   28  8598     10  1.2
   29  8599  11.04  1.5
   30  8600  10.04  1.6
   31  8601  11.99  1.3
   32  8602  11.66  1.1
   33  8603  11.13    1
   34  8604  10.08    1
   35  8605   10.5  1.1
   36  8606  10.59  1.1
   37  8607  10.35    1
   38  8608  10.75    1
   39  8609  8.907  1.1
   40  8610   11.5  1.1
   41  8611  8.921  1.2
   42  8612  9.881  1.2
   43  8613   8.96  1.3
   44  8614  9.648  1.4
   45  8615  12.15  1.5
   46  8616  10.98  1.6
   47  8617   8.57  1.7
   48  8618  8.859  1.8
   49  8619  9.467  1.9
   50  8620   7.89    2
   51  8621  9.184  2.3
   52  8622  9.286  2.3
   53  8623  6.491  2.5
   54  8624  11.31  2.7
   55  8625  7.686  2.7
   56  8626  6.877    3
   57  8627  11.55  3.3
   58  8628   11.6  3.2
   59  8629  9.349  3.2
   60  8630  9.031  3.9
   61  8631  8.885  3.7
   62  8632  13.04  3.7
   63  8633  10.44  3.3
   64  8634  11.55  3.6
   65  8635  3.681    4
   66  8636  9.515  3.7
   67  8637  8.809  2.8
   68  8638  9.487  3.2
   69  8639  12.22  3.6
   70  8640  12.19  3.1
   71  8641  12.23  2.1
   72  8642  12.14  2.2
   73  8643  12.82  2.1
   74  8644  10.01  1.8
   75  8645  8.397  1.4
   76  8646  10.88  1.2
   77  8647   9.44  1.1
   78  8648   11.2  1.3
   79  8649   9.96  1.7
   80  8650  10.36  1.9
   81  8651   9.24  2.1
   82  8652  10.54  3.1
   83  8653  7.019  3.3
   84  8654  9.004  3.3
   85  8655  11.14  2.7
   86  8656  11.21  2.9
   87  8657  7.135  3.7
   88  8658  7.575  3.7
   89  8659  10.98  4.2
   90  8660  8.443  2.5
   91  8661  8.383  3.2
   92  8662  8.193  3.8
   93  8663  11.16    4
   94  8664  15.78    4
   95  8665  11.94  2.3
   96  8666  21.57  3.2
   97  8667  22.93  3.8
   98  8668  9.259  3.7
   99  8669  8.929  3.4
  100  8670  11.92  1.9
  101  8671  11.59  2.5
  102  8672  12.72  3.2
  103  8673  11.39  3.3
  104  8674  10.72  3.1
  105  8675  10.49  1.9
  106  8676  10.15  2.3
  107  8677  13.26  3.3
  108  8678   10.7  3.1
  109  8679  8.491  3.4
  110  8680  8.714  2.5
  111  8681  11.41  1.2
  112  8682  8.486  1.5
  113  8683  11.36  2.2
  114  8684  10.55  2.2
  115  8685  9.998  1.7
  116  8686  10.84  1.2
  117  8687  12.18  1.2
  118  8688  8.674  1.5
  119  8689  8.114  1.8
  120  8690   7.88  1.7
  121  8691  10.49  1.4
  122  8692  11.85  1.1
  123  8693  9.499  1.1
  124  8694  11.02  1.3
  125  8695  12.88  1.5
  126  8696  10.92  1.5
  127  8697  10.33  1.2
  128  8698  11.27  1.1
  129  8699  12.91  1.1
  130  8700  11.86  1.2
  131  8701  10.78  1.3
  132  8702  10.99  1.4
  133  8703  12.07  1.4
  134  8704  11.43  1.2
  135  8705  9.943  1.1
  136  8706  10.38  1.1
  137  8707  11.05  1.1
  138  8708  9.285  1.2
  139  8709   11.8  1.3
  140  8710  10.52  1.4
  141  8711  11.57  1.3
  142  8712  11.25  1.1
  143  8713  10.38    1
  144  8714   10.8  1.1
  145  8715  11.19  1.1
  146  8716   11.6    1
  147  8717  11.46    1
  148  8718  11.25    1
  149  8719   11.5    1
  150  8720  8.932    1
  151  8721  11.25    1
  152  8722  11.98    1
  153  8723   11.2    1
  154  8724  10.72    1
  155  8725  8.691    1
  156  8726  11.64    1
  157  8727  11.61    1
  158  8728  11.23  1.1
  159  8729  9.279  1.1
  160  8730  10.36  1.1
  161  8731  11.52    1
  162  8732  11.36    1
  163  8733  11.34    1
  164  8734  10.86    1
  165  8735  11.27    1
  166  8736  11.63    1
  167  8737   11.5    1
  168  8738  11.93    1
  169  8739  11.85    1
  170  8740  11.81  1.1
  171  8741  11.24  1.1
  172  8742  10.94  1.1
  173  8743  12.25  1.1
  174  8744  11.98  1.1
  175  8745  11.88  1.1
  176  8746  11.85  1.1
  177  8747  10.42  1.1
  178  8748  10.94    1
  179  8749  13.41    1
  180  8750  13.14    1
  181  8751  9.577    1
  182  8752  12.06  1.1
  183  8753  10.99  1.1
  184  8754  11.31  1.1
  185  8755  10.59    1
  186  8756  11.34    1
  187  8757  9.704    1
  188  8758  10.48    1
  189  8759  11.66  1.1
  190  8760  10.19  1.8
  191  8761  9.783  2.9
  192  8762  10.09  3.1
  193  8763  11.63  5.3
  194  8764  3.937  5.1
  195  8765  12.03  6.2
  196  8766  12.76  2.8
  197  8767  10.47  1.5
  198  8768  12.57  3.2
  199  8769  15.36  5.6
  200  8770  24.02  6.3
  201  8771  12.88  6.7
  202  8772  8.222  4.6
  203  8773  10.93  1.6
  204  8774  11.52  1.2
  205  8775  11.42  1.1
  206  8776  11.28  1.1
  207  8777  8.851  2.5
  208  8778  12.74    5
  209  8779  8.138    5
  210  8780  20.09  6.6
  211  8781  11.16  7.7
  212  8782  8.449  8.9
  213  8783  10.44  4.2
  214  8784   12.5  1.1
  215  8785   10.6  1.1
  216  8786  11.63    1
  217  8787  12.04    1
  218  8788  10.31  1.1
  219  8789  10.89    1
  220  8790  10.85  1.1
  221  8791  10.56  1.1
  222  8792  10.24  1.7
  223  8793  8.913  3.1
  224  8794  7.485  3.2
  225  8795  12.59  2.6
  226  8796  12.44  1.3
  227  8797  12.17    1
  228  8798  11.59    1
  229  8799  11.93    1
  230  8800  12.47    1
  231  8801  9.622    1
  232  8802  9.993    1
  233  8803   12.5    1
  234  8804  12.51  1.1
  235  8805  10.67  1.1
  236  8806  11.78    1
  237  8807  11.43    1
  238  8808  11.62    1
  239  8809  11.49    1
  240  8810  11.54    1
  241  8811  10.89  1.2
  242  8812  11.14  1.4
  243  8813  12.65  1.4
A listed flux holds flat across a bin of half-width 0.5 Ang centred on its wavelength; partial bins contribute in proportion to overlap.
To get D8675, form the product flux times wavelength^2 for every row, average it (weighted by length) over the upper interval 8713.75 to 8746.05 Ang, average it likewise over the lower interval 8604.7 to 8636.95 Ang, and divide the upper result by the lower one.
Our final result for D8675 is 1.20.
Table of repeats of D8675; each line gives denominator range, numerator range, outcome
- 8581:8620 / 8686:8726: 1.06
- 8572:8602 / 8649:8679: 1.05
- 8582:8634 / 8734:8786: 1.17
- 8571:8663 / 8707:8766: 1.12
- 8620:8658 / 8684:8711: 1.11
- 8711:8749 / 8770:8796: 1.02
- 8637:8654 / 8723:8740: 1.08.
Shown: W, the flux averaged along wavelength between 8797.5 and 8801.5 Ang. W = 11.4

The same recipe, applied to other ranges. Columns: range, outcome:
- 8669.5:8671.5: 11.8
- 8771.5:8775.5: 10.5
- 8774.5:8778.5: 11.1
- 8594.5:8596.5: 10.3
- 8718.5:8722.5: 10.9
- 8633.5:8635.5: 7.62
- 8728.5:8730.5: 9.82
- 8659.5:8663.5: 9.04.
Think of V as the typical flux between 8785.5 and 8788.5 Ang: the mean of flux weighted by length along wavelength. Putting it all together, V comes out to 11.3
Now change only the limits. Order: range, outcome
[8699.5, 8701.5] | 11.3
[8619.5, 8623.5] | 8.21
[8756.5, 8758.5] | 10.1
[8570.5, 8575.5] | 11.3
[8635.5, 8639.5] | 10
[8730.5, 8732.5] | 11.4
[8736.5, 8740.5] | 11.8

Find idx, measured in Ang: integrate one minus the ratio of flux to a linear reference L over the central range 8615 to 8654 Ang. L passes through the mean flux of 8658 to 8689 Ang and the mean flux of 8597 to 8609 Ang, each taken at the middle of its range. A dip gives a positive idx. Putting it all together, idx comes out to 4.1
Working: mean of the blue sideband 10.7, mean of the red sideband 11.3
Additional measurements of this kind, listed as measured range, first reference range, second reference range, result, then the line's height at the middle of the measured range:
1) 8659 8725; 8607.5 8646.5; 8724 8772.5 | -2.57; 10.7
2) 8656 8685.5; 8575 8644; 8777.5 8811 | -1.58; 10.6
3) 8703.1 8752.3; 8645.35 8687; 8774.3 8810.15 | -0.52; 11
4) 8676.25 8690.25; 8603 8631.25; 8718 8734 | 0.39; 10.4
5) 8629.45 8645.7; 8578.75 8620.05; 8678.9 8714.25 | 0.37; 10.5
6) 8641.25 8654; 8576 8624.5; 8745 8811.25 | 0.52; 10.6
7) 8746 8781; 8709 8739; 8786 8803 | -1.93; 11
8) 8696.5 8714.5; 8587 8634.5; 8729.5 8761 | -0.12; 11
